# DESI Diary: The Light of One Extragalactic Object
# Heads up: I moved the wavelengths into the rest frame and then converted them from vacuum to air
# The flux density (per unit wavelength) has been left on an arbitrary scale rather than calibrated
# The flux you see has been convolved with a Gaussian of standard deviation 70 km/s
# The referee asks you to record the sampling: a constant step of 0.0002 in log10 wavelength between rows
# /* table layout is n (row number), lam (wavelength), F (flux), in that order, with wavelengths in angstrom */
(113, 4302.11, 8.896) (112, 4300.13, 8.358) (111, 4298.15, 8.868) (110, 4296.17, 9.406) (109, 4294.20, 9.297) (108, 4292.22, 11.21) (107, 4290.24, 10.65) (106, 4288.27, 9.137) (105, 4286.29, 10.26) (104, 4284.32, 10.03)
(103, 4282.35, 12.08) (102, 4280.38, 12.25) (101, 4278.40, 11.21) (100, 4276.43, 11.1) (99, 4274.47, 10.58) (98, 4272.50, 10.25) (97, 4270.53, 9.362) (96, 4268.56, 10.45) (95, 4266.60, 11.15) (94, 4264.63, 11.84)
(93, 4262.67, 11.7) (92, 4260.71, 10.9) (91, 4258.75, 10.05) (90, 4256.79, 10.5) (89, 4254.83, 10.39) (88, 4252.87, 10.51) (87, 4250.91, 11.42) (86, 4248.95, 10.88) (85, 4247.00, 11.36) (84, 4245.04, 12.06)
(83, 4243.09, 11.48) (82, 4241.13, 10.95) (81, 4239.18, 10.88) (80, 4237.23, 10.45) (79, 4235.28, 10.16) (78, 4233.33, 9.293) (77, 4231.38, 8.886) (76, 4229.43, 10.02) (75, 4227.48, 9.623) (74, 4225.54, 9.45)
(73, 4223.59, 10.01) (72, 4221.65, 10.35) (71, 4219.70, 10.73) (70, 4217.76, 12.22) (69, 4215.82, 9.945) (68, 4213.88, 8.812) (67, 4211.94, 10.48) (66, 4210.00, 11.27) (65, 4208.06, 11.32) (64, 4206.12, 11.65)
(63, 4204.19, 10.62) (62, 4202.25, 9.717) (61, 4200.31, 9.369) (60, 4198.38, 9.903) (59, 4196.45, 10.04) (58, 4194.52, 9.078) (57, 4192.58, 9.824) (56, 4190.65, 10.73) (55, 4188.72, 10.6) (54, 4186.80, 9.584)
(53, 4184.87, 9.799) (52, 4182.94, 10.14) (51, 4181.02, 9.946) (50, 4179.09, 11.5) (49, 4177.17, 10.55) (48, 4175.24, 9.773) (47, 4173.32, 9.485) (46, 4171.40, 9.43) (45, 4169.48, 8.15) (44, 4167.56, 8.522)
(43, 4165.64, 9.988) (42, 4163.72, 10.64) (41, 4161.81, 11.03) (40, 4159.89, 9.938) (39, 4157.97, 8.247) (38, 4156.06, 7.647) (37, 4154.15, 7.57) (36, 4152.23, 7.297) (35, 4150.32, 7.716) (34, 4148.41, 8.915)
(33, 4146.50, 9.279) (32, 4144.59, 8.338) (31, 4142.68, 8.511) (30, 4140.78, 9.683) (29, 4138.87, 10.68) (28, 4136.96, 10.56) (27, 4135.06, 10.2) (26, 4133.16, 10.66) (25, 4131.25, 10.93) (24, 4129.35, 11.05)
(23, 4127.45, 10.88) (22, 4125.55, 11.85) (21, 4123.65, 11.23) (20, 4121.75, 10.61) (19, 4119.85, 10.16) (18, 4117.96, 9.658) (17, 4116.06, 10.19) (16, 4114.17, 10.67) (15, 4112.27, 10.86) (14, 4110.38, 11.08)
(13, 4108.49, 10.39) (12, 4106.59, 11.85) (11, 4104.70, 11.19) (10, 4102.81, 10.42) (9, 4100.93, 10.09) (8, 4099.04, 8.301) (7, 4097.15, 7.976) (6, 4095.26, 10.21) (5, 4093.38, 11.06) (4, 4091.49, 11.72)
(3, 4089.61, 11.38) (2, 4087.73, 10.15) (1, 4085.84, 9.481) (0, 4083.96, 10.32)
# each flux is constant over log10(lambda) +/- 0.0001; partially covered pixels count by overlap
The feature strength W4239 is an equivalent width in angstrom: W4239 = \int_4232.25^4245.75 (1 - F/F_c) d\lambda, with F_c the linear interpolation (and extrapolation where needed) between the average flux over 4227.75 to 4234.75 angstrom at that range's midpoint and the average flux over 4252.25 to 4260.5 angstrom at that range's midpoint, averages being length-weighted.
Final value -1.3 angstrom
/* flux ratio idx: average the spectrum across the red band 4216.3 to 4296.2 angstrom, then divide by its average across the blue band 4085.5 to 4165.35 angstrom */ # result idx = 1.06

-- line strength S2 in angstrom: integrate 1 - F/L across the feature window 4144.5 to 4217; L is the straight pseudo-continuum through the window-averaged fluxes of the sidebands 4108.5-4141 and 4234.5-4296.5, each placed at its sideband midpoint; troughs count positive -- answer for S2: 6.9 angstrom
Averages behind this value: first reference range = 10.7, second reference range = 10.8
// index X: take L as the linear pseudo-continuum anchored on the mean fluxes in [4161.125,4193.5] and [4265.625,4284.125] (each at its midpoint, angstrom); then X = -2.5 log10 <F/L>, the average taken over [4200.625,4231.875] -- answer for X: 0.00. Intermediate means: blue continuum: 9.98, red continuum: 10.9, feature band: 10.3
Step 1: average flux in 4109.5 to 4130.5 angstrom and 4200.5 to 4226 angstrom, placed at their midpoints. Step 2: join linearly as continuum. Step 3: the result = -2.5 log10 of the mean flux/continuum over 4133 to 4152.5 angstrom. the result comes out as 0.15 mag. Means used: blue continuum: 10.8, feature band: 9.27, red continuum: 10.5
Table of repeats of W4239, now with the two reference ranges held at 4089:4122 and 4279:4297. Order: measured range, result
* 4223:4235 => 1.0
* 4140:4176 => 5.2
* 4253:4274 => -0.3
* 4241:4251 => -0.9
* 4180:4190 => 0.4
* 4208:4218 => 0.0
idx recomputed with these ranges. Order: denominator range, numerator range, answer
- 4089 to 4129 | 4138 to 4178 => 0.86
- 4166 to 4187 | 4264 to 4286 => 1.12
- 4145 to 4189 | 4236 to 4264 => 1.17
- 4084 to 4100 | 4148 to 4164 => 0.87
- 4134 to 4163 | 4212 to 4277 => 1.16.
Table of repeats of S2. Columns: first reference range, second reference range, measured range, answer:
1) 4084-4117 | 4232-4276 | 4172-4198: 1.3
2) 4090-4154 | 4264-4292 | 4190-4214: 0.4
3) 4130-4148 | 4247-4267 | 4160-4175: 0.7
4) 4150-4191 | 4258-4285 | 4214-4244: 0.2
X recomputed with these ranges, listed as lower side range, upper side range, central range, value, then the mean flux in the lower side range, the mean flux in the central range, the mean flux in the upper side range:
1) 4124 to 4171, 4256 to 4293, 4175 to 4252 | -0.02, 9.53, 10.4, 10.8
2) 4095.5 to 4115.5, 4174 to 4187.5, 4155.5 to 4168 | 0.07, 10.3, 9.52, 10.2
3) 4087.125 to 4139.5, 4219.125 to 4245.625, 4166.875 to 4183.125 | 0.08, 10.6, 9.72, 10.3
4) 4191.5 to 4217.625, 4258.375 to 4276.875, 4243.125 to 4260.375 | -0.03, 10.2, 10.9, 10.8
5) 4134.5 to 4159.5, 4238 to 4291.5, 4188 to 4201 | -0.03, 8.82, 9.93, 10.9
